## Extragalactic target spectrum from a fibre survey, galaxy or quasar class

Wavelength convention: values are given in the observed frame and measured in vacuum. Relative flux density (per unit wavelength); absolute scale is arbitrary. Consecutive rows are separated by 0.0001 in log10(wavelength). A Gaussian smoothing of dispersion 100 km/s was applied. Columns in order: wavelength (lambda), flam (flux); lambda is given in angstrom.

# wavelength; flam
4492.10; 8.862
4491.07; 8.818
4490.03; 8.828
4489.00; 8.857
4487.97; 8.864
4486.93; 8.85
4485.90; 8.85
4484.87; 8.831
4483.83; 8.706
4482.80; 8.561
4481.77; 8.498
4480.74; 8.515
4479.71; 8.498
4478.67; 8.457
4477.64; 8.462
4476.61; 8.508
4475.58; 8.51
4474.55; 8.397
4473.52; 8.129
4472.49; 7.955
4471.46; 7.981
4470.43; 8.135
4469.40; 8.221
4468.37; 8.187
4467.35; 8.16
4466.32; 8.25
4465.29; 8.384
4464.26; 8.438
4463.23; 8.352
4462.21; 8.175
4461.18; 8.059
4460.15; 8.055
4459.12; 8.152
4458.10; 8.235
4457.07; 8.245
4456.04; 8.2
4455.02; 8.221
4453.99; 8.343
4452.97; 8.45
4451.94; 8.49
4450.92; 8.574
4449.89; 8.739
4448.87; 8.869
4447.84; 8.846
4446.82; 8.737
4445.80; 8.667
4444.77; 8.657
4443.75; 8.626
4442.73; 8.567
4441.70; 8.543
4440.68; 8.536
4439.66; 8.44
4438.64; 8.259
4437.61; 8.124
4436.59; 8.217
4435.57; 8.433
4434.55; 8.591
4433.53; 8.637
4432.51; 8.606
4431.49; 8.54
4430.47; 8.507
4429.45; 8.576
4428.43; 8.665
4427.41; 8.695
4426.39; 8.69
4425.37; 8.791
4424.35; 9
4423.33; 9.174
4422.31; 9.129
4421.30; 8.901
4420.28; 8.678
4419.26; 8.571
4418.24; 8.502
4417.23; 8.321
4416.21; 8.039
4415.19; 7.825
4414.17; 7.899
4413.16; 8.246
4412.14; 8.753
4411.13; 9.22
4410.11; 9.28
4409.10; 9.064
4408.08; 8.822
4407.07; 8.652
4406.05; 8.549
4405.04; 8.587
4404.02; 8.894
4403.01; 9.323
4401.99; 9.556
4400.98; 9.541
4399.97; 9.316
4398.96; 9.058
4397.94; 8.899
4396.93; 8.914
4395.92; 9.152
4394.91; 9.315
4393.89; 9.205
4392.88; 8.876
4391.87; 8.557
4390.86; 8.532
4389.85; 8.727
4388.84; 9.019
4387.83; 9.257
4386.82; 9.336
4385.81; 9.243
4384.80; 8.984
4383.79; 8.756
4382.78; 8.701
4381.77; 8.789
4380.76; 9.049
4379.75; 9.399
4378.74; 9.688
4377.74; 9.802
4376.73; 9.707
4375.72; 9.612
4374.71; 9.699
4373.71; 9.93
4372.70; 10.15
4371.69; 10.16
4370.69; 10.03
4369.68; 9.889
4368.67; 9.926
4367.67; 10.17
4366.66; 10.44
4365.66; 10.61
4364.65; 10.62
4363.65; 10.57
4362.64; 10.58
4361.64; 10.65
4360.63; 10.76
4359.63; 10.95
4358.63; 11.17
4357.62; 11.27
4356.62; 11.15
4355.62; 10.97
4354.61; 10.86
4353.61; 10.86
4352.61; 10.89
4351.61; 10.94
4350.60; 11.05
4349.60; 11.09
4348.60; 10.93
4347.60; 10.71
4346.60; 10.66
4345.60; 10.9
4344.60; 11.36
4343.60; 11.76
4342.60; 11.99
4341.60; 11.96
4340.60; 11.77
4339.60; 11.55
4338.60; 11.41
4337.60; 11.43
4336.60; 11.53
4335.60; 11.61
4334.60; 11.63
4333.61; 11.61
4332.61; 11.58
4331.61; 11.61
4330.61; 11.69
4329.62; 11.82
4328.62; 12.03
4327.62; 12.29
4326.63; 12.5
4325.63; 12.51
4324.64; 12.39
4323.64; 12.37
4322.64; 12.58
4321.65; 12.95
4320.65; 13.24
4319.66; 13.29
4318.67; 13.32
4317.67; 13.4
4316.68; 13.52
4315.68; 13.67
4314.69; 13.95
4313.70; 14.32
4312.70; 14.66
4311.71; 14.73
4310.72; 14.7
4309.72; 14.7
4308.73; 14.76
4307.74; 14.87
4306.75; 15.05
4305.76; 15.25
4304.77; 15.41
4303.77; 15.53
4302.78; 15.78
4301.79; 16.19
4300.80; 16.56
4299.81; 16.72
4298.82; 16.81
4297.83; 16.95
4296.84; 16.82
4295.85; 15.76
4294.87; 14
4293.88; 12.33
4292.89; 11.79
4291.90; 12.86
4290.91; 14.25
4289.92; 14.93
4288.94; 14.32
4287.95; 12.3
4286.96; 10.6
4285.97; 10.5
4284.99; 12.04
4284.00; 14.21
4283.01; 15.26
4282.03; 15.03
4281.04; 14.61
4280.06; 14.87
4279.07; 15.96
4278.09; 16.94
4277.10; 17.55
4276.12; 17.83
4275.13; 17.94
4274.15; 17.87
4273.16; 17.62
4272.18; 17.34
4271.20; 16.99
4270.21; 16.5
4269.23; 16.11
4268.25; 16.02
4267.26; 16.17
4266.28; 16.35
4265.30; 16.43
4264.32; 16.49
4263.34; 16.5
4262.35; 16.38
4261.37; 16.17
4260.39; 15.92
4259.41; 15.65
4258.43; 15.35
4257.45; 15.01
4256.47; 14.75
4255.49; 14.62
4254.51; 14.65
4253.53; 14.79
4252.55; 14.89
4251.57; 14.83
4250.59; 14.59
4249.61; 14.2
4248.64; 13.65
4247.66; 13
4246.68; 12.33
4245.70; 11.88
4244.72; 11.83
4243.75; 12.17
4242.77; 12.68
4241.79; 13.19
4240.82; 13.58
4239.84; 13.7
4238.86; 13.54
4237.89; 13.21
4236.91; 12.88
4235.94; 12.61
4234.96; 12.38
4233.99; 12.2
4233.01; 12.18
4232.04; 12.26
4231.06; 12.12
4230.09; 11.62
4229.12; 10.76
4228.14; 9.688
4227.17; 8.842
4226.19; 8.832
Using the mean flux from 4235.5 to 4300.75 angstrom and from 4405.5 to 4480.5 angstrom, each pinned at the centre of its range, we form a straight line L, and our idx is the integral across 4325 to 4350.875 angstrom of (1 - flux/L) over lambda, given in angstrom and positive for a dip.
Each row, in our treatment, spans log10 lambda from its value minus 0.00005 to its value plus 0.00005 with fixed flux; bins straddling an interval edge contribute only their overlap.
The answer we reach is 1.5 angstrom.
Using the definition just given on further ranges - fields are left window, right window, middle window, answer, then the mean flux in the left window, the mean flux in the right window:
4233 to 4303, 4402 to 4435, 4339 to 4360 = 0.52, 14.8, 8.69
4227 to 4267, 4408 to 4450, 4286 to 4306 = -3.78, 13.7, 8.62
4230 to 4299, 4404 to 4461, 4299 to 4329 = -3.15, 14.5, 8.56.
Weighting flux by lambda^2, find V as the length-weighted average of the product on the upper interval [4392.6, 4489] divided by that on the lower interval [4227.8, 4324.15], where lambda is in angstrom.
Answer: 0.64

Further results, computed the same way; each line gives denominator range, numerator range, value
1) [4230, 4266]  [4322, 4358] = 0.86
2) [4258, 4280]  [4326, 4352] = 0.72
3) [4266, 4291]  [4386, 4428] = 0.61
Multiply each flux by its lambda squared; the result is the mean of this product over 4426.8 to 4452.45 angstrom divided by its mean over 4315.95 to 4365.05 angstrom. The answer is 0.77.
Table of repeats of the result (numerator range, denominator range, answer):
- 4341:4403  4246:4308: 0.69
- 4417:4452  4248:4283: 0.59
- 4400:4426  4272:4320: 0.62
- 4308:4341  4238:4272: 0.89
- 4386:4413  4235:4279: 0.64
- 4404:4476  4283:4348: 0.68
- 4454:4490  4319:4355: 0.76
